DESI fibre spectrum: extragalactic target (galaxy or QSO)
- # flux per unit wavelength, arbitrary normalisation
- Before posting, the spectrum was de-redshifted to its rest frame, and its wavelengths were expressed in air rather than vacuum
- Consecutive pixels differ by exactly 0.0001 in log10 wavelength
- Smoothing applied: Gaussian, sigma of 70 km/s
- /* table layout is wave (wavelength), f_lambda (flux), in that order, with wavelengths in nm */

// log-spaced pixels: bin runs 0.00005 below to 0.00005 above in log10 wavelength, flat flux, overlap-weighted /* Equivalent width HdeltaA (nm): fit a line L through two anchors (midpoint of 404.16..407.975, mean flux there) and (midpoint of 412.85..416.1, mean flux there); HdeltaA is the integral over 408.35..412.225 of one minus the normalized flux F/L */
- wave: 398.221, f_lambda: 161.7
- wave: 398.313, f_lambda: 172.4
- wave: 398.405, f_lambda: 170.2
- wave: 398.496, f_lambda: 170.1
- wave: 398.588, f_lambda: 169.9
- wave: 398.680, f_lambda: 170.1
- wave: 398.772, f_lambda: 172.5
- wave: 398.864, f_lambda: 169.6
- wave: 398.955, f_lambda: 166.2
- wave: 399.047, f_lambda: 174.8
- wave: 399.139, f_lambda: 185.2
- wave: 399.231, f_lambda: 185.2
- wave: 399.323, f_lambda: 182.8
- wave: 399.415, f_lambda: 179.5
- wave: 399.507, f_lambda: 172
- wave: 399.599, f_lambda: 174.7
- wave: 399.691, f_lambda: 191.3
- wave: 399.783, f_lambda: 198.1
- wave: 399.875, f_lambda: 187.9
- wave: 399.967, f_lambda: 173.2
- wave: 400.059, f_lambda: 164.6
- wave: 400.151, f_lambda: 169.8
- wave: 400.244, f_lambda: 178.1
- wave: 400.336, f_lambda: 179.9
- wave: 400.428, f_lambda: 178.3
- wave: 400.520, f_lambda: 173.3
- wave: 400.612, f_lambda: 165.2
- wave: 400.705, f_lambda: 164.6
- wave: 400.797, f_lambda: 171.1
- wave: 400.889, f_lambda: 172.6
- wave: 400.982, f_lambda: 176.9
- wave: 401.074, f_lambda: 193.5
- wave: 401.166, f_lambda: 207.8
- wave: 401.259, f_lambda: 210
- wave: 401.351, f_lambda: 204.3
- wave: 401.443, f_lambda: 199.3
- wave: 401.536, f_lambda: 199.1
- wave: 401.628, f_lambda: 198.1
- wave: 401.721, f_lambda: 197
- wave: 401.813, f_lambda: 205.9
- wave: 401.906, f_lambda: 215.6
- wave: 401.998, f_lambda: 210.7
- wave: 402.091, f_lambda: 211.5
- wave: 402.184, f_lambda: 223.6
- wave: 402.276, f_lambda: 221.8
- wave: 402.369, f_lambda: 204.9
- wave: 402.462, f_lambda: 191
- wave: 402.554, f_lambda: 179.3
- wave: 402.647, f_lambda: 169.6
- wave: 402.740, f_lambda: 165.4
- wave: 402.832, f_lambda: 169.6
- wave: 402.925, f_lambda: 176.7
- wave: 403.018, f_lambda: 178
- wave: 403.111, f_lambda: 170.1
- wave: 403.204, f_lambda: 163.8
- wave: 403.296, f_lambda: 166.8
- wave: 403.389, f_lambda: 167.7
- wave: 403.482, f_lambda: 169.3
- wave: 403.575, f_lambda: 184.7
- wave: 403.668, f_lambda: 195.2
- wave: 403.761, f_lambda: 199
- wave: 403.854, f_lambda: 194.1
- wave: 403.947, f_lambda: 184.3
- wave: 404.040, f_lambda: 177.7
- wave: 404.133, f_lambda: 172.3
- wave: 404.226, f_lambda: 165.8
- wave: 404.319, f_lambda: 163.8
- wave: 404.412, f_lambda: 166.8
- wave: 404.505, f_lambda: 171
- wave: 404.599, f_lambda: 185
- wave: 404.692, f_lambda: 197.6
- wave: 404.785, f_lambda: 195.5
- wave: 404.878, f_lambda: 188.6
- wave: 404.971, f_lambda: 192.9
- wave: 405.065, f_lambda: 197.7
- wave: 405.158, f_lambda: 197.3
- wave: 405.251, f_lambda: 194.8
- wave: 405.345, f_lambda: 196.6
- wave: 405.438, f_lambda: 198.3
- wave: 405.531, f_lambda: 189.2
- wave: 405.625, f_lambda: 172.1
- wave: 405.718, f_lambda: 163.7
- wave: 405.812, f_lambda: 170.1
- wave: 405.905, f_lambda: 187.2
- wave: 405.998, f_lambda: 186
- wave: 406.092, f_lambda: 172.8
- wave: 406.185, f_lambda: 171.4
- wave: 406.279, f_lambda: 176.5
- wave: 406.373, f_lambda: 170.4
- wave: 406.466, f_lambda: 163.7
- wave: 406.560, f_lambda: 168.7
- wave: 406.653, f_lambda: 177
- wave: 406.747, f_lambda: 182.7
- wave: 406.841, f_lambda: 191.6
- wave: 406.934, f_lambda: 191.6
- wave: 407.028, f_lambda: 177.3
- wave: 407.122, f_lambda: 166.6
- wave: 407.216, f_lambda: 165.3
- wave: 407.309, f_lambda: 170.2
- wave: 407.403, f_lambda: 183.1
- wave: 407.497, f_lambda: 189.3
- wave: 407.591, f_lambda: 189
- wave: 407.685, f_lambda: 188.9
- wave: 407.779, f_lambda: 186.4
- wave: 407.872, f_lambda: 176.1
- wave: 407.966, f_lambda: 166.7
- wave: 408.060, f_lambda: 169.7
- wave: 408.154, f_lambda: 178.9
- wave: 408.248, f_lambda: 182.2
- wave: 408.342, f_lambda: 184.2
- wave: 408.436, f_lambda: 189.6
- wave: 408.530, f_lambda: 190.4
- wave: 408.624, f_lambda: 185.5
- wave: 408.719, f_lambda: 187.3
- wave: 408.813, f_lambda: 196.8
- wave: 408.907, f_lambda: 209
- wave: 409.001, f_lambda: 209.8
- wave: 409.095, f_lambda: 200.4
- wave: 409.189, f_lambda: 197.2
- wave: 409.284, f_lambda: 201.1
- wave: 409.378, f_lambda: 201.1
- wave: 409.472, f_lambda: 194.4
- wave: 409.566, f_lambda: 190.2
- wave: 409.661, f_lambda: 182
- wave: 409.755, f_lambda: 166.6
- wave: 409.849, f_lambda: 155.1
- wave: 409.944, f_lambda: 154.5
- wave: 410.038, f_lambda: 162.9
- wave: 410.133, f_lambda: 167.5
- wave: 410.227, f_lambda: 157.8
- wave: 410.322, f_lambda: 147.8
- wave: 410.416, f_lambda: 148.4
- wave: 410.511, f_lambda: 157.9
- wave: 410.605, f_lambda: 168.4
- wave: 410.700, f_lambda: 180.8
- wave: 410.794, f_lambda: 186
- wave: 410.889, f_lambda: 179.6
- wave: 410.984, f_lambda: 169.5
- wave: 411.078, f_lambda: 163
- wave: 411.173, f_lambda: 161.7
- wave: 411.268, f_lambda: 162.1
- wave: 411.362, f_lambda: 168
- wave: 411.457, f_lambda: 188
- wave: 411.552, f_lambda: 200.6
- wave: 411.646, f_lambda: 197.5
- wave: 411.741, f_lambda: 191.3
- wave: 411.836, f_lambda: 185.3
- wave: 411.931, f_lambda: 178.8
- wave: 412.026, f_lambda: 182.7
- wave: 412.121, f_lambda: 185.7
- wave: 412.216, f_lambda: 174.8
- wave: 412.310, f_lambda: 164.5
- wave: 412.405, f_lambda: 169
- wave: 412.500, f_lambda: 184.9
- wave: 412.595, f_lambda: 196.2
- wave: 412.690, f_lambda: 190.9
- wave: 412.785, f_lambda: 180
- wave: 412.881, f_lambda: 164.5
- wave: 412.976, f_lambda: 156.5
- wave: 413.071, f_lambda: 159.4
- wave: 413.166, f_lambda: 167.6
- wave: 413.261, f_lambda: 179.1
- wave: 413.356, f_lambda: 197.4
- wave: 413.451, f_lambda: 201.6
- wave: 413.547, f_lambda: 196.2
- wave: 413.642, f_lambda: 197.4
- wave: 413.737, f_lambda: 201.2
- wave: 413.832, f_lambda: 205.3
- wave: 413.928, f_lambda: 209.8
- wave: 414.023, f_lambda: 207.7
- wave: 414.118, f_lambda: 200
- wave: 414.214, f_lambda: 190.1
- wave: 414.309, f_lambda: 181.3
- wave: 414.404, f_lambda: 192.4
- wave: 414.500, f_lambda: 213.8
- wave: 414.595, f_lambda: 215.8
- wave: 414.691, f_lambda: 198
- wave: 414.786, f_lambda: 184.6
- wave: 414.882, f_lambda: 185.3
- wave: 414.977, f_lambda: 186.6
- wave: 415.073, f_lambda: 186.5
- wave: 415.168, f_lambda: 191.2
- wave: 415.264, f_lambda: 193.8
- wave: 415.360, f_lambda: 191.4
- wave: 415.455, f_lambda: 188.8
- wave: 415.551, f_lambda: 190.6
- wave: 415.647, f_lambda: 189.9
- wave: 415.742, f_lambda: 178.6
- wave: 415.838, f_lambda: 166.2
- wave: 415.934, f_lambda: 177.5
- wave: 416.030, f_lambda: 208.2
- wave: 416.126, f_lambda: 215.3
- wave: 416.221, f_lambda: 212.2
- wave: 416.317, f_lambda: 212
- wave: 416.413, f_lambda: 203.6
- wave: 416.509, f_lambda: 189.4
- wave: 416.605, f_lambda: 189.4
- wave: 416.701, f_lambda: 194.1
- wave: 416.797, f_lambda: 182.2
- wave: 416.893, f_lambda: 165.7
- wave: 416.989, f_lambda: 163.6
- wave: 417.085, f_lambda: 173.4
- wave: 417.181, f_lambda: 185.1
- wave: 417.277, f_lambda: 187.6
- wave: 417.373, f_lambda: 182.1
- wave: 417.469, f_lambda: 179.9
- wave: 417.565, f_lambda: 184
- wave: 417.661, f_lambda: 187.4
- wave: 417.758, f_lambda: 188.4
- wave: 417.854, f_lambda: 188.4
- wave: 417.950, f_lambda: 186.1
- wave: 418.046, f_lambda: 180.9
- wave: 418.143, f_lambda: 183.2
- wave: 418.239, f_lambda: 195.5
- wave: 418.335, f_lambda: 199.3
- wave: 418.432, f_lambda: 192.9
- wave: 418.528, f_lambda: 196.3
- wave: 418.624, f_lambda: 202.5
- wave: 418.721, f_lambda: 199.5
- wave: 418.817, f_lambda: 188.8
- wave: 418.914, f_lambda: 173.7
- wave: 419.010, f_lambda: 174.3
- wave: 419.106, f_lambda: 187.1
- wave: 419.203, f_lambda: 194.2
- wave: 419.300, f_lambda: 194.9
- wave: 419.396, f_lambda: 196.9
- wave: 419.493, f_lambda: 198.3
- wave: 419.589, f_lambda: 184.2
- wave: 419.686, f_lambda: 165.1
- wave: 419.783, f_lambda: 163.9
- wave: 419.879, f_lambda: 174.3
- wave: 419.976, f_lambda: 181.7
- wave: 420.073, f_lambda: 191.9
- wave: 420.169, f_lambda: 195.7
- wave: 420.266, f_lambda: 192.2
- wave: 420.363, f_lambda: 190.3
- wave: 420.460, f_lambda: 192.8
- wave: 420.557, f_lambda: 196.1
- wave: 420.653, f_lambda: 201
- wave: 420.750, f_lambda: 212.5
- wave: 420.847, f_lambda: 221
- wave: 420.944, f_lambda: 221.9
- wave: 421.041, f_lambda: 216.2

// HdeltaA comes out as 0.11 nm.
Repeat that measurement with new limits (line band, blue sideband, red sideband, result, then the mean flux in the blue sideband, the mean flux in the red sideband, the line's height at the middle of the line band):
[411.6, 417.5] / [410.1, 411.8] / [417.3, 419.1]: -0.272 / 172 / 188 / 180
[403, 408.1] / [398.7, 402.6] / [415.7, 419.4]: 0.214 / 188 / 189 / 188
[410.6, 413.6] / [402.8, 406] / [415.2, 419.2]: 0.104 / 181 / 189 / 186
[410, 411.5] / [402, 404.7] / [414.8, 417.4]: 0.155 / 182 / 189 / 186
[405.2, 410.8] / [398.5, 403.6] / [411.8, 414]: 0.126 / 184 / 184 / 184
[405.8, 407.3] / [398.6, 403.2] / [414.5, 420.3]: 0.081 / 185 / 189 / 186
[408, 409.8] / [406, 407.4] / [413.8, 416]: -0.103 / 175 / 192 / 180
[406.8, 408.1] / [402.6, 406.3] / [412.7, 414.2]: 0.024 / 180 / 188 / 183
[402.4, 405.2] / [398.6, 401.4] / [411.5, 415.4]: 0.035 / 180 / 189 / 182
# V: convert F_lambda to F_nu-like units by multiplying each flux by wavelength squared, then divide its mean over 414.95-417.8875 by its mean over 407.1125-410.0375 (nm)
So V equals 1.06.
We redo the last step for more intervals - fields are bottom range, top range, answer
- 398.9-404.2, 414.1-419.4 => 1.11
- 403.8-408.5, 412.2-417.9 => 1.09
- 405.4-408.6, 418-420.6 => 1.12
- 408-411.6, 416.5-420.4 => 1.08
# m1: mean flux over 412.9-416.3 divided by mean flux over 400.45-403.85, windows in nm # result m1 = 1.02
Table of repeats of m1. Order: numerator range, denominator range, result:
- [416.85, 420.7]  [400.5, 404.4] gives 1.00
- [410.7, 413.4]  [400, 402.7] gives 0.93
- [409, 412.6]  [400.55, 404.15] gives 0.94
